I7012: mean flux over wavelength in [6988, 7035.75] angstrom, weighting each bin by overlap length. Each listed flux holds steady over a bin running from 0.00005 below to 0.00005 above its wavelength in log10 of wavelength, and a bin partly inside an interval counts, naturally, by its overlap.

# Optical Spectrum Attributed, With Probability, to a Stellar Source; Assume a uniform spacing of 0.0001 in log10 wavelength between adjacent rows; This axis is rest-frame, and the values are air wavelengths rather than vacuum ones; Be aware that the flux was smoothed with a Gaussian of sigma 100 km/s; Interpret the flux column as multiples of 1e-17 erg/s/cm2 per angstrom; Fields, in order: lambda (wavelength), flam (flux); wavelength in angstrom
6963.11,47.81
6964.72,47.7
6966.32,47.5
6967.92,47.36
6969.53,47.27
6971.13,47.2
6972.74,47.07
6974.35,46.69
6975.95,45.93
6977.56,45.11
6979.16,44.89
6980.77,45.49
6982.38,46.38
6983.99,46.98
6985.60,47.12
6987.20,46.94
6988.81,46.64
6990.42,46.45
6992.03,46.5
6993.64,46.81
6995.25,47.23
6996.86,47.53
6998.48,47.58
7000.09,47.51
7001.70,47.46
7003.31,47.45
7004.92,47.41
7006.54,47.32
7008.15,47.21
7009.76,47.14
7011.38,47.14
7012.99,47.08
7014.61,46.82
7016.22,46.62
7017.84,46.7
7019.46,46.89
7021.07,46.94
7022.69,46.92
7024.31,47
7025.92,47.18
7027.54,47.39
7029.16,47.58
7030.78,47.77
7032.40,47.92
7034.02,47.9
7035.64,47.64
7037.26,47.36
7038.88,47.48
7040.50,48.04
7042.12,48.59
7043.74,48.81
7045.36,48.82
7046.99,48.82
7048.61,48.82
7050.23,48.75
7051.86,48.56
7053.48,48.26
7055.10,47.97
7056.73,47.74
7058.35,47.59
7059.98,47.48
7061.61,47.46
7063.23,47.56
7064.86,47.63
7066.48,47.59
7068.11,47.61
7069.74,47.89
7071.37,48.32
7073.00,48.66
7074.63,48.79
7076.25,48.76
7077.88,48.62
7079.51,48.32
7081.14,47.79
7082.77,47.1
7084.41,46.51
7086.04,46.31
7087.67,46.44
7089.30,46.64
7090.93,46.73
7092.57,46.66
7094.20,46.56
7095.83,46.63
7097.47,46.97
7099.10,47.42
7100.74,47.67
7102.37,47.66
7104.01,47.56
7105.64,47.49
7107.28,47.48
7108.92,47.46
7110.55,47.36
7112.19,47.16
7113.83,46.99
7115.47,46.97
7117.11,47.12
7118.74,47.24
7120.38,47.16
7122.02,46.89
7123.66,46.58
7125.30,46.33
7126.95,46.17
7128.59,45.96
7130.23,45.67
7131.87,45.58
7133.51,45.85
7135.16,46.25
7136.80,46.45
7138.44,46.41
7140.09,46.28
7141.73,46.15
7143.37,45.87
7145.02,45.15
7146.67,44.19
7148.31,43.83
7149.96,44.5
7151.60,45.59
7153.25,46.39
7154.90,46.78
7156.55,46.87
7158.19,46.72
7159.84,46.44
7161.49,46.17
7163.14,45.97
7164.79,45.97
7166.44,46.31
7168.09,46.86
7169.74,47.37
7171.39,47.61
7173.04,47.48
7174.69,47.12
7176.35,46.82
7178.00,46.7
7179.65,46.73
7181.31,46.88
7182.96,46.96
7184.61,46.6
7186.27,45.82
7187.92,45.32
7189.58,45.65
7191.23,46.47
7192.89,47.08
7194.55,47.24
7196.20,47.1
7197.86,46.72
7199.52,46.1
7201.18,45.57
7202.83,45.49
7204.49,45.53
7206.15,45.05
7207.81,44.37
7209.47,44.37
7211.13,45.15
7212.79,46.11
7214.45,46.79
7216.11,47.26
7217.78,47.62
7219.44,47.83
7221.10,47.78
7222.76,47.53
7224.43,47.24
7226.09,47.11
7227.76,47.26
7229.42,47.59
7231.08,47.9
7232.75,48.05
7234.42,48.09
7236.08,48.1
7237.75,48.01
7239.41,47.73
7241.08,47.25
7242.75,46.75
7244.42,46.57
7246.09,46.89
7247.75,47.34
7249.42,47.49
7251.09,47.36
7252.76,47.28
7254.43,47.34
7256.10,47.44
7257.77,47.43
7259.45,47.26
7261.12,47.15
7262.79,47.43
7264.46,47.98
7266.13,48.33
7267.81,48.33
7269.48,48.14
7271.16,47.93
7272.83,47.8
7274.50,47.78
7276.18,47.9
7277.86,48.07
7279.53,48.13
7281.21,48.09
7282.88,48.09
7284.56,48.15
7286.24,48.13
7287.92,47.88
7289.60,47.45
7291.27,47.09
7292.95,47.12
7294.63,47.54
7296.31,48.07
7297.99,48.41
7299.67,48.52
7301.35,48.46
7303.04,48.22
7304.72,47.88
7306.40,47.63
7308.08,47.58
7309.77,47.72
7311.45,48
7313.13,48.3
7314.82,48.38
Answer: 47.2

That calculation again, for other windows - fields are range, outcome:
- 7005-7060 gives 47.7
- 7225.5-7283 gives 47.6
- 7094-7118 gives 47.3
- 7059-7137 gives 47.2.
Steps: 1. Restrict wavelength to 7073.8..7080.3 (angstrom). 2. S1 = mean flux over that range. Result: 48.7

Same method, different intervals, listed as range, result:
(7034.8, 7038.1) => 47.5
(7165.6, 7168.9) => 46.6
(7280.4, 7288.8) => 48.1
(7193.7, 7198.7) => 47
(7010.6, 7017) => 47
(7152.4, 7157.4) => 46.7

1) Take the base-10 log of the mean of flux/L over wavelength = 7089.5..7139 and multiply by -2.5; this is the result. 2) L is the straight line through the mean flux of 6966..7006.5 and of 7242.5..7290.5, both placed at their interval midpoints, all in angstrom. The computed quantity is 0.01 mag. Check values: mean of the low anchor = 46.8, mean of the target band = 46.8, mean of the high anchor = 47.7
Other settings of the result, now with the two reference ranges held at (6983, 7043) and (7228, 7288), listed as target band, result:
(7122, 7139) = 0.03 mag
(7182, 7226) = 0.03 mag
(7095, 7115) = 0.00 mag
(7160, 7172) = 0.02 mag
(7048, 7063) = -0.02 mag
